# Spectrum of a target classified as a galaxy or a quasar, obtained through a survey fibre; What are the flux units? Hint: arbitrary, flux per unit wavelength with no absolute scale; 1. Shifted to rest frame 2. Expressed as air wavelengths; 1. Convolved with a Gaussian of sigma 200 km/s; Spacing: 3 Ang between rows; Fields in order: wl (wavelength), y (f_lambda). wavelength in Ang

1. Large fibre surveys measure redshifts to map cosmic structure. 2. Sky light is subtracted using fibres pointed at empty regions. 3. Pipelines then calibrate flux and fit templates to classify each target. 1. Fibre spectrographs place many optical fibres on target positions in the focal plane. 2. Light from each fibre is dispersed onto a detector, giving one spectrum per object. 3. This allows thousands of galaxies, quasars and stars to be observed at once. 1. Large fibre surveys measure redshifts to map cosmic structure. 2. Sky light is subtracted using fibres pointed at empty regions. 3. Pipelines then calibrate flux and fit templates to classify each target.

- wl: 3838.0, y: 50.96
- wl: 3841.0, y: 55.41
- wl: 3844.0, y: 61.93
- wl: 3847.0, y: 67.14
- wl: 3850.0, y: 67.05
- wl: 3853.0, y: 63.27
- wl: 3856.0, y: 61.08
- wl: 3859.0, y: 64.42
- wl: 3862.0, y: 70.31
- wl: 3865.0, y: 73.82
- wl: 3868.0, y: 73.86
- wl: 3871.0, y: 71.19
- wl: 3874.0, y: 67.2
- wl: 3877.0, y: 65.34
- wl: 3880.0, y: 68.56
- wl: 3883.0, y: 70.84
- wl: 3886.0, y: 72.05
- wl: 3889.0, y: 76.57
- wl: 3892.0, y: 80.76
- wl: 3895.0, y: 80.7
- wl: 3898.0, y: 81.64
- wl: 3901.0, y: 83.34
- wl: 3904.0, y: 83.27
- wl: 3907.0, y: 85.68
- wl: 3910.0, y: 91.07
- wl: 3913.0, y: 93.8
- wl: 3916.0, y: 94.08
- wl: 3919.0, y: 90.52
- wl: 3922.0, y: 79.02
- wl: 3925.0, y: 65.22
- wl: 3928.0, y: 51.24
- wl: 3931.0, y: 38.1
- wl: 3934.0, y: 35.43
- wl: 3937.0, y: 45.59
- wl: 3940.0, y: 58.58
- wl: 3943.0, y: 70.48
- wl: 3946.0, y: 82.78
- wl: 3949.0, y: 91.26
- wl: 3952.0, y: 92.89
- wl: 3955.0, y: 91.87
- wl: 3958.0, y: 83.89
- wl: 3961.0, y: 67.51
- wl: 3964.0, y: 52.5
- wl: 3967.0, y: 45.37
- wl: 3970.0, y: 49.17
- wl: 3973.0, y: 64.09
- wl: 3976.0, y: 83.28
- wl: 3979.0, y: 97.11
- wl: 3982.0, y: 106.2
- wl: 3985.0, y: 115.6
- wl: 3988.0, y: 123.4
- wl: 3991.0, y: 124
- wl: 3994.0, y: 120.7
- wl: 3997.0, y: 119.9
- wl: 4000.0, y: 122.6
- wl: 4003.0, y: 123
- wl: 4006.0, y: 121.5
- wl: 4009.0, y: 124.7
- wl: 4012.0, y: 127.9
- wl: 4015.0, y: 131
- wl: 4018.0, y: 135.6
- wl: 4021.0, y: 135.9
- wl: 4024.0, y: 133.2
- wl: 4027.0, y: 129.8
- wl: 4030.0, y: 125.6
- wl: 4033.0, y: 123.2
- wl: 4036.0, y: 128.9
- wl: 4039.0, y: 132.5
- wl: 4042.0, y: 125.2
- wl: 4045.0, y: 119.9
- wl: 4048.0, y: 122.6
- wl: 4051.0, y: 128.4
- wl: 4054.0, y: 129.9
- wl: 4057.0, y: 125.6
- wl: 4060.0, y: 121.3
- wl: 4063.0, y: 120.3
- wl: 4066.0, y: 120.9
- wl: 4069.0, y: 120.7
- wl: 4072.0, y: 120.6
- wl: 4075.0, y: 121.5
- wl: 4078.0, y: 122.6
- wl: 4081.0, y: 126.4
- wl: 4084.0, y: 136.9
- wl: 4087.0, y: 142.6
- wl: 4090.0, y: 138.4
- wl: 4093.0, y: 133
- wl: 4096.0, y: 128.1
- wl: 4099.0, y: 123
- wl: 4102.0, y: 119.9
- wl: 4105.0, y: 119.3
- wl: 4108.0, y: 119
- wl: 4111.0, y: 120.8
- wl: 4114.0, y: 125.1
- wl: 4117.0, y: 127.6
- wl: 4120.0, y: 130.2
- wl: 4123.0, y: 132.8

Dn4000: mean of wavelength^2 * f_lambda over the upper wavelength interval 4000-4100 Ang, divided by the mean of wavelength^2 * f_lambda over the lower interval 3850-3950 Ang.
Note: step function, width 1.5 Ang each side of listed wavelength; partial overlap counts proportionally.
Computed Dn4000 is 1.91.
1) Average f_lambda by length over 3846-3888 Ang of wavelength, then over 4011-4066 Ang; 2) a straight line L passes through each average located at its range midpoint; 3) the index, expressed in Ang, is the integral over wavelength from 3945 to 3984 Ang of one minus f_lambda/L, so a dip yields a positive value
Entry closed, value 9.1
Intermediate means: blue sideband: 68.4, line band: 78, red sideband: 127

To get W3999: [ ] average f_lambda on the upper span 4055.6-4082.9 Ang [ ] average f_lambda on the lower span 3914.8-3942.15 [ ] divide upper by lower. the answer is 2.0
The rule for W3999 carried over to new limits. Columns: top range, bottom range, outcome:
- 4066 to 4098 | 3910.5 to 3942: 1.95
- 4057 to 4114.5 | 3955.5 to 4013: 1.28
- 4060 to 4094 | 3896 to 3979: 1.75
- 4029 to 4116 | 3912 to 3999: 1.56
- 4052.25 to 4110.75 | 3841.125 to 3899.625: 1.79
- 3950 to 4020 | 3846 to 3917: 1.35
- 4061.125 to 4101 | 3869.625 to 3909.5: 1.67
